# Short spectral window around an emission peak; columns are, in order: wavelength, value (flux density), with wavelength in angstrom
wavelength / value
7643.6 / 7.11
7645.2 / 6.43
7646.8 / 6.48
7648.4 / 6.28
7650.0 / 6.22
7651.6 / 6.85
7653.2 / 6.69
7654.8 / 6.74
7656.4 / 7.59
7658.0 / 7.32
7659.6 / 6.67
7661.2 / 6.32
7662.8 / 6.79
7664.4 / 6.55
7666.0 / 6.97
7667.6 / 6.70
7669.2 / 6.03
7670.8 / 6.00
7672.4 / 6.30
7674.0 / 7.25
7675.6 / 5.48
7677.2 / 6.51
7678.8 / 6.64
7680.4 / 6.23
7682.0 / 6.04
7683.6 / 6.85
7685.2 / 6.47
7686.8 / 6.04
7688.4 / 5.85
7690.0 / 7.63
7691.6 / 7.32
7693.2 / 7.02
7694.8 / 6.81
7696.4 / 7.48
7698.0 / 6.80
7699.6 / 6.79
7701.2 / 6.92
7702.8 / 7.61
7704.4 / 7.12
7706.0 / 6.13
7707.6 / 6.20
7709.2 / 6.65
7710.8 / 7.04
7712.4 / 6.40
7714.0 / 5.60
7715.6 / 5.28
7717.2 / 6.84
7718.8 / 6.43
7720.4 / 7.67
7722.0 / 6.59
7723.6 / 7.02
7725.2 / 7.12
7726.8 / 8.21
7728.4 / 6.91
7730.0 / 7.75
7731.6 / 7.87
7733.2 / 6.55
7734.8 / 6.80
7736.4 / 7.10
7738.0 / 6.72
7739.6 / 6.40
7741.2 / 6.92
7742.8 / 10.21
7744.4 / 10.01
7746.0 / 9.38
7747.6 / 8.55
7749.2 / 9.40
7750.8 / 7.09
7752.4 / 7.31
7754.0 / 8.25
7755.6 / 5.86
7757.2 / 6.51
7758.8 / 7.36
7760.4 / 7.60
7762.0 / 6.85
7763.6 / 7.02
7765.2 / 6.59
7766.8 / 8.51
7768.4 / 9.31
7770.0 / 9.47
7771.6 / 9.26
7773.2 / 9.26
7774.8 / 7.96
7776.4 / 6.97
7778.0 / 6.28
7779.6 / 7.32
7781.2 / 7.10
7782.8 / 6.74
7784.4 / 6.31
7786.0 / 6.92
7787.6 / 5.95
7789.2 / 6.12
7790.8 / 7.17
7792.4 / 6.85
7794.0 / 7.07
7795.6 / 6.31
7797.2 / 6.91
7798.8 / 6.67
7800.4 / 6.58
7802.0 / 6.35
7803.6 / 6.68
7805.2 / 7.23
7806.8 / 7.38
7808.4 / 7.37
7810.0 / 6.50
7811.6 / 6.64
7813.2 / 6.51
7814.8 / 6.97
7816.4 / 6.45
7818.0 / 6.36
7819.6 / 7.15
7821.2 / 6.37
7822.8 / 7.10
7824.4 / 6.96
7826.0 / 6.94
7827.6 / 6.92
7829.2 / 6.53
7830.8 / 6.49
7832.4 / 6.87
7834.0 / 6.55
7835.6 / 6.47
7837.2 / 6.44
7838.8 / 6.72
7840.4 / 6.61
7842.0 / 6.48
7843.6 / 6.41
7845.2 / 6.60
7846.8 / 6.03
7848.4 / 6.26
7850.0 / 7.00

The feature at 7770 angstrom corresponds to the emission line [N II] 6583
